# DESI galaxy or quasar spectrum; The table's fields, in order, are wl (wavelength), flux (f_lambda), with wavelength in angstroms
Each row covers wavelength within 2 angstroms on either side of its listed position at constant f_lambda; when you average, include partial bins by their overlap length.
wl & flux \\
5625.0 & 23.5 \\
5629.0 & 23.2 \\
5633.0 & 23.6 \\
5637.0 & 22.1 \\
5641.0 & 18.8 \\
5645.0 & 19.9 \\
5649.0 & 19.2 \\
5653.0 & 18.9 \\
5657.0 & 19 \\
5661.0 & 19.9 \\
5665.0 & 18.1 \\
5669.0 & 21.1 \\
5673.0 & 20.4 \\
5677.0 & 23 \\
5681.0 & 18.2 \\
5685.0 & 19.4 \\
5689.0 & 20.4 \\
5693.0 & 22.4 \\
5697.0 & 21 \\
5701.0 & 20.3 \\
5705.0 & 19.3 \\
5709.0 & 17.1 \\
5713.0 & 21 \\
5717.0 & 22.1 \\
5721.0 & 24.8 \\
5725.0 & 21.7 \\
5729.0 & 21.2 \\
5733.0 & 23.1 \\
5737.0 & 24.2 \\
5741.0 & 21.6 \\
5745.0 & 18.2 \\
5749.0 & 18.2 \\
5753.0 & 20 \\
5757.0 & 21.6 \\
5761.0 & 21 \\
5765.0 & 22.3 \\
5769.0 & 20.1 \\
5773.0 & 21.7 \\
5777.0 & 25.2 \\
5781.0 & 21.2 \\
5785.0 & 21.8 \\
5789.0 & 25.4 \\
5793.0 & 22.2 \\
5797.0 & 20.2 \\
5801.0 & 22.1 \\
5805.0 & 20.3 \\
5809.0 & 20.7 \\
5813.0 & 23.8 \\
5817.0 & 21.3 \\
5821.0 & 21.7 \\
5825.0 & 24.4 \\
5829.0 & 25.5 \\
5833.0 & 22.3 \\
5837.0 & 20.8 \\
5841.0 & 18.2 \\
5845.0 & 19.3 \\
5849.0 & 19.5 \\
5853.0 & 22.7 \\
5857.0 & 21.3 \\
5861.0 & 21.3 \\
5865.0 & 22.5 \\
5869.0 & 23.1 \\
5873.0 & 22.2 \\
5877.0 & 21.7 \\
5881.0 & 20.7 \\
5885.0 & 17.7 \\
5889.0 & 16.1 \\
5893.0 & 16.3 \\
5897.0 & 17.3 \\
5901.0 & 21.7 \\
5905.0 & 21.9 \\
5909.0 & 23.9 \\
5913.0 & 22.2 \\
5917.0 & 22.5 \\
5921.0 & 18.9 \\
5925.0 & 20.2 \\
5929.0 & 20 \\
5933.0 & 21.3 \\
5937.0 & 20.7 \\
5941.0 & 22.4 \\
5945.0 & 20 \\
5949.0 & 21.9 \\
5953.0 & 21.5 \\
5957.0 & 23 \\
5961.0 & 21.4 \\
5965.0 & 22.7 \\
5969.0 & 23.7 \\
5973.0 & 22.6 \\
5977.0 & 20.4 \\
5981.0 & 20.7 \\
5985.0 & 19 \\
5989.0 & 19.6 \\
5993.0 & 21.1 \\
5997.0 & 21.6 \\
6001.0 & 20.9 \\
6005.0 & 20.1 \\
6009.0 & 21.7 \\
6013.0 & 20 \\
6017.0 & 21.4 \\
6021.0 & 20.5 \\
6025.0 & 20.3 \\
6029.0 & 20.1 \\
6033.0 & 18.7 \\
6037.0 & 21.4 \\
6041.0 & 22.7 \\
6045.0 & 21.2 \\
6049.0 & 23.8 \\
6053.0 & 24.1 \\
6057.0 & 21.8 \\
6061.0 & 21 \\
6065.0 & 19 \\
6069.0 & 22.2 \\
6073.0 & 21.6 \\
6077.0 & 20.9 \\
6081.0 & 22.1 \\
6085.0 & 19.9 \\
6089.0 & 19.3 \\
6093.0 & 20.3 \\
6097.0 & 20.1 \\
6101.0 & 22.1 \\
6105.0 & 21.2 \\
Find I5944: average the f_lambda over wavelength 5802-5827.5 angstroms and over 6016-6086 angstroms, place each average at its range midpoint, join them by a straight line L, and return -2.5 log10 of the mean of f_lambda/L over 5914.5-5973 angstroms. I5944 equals 0.01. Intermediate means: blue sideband 22.1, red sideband 21.3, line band 21.5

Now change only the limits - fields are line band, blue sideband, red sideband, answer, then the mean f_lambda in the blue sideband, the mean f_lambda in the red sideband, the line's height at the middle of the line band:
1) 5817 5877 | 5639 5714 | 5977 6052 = -0.07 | 19.8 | 20.9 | 20.4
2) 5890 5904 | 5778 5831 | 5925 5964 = 0.17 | 22.4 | 21.3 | 21.7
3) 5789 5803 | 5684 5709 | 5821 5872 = -0.04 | 20.2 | 21.7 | 21.2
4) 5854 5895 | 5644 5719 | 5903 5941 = 0.04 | 20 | 21.3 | 21.1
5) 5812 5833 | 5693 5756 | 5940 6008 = -0.10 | 21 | 21.3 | 21.1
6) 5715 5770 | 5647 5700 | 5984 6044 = -0.07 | 20.1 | 20.6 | 20.2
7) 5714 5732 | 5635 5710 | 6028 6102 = -0.12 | 20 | 21.2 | 20.1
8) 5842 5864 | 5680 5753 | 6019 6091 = 0.01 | 20.8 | 21.1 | 20.9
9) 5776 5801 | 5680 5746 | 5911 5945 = -0.08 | 21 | 21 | 21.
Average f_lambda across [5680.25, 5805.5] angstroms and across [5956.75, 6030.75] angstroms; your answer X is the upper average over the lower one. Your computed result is 0.99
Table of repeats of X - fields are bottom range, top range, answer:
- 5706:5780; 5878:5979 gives 0.98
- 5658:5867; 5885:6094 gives 0.98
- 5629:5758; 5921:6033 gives 1.02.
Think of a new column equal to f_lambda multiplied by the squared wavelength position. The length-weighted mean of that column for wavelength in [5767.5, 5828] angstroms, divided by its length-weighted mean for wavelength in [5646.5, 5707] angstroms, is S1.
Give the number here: 1.2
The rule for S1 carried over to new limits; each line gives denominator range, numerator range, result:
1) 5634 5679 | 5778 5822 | 1.15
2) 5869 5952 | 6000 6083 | 1.08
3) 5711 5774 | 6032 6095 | 1.11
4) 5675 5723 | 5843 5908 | 1.04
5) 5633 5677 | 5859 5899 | 1.07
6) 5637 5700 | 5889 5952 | 1.12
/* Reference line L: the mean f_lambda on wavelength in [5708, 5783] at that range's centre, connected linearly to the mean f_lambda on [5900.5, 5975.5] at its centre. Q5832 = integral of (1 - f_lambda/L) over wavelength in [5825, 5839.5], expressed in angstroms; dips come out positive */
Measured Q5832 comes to -0.91 angstroms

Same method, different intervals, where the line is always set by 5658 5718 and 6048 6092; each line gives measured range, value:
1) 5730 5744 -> -1.5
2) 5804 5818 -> -0.7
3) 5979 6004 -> 0.8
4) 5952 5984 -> -1.3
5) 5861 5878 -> -1.3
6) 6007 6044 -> 0.8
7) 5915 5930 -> 0.3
